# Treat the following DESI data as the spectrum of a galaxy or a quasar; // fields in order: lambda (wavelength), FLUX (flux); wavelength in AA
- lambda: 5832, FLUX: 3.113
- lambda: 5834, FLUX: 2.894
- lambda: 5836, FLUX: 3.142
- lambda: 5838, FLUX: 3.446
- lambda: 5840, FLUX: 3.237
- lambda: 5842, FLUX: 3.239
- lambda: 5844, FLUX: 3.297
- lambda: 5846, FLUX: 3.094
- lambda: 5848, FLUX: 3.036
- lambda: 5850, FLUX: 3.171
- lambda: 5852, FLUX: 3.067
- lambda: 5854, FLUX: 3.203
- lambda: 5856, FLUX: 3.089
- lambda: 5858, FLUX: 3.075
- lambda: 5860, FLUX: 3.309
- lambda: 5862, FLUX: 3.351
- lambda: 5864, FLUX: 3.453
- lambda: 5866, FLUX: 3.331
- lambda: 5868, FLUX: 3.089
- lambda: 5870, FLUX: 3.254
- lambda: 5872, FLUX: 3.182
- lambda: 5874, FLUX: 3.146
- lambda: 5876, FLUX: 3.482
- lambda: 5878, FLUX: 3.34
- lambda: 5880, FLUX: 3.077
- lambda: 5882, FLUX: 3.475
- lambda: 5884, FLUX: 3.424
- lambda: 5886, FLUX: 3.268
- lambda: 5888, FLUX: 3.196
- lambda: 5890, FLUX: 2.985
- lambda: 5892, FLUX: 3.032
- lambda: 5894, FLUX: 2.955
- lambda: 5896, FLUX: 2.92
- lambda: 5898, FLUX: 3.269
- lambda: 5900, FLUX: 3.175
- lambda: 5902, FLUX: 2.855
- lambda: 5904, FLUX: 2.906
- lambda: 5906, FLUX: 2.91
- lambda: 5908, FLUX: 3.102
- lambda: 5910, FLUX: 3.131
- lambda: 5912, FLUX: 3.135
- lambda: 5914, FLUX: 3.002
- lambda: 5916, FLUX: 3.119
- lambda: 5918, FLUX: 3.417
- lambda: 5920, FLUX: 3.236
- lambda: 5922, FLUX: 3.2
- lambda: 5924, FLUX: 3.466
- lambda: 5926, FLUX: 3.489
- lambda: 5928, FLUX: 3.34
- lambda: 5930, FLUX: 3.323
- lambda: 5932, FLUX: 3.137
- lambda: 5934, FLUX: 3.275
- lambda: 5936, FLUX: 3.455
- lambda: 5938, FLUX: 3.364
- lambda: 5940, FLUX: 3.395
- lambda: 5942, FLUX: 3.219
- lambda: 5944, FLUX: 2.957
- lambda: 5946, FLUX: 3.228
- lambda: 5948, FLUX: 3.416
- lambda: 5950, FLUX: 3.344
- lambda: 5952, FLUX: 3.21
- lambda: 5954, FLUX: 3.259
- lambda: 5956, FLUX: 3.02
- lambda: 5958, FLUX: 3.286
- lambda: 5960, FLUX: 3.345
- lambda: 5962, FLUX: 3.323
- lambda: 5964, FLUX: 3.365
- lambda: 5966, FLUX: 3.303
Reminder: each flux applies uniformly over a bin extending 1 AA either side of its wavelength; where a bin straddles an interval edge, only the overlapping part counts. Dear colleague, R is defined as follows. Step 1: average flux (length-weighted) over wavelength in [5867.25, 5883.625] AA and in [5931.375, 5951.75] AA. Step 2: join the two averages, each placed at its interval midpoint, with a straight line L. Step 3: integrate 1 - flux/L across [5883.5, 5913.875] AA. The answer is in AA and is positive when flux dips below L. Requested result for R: 1.8 AA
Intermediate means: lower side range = 3.26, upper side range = 3.28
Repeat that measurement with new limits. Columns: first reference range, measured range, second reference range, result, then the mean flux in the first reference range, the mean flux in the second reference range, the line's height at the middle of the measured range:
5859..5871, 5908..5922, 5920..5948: 0.5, 3.3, 3.3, 3.3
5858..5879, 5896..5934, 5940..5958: 0.9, 3.28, 3.22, 3.25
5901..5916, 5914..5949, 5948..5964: -1.7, 3.01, 3.27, 3.14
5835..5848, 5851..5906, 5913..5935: 1.2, 3.23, 3.27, 3.25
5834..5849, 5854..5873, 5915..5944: -0.1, 3.19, 3.3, 3.22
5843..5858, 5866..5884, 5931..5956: -0.6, 3.13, 3.26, 3.17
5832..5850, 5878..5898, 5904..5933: 0.2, 3.17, 3.2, 3.19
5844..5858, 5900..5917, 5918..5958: 1.1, 3.12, 3.28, 3.23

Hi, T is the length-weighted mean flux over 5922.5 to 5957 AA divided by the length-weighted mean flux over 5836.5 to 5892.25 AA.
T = 1.02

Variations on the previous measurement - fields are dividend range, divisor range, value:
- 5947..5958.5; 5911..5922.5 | 1.02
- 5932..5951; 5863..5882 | 1.00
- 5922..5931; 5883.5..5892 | 1.06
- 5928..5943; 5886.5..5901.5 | 1.08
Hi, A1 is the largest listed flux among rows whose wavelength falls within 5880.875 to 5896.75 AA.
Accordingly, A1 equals 3.475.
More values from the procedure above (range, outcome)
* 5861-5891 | 3.482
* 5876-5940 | 3.489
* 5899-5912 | 3.175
